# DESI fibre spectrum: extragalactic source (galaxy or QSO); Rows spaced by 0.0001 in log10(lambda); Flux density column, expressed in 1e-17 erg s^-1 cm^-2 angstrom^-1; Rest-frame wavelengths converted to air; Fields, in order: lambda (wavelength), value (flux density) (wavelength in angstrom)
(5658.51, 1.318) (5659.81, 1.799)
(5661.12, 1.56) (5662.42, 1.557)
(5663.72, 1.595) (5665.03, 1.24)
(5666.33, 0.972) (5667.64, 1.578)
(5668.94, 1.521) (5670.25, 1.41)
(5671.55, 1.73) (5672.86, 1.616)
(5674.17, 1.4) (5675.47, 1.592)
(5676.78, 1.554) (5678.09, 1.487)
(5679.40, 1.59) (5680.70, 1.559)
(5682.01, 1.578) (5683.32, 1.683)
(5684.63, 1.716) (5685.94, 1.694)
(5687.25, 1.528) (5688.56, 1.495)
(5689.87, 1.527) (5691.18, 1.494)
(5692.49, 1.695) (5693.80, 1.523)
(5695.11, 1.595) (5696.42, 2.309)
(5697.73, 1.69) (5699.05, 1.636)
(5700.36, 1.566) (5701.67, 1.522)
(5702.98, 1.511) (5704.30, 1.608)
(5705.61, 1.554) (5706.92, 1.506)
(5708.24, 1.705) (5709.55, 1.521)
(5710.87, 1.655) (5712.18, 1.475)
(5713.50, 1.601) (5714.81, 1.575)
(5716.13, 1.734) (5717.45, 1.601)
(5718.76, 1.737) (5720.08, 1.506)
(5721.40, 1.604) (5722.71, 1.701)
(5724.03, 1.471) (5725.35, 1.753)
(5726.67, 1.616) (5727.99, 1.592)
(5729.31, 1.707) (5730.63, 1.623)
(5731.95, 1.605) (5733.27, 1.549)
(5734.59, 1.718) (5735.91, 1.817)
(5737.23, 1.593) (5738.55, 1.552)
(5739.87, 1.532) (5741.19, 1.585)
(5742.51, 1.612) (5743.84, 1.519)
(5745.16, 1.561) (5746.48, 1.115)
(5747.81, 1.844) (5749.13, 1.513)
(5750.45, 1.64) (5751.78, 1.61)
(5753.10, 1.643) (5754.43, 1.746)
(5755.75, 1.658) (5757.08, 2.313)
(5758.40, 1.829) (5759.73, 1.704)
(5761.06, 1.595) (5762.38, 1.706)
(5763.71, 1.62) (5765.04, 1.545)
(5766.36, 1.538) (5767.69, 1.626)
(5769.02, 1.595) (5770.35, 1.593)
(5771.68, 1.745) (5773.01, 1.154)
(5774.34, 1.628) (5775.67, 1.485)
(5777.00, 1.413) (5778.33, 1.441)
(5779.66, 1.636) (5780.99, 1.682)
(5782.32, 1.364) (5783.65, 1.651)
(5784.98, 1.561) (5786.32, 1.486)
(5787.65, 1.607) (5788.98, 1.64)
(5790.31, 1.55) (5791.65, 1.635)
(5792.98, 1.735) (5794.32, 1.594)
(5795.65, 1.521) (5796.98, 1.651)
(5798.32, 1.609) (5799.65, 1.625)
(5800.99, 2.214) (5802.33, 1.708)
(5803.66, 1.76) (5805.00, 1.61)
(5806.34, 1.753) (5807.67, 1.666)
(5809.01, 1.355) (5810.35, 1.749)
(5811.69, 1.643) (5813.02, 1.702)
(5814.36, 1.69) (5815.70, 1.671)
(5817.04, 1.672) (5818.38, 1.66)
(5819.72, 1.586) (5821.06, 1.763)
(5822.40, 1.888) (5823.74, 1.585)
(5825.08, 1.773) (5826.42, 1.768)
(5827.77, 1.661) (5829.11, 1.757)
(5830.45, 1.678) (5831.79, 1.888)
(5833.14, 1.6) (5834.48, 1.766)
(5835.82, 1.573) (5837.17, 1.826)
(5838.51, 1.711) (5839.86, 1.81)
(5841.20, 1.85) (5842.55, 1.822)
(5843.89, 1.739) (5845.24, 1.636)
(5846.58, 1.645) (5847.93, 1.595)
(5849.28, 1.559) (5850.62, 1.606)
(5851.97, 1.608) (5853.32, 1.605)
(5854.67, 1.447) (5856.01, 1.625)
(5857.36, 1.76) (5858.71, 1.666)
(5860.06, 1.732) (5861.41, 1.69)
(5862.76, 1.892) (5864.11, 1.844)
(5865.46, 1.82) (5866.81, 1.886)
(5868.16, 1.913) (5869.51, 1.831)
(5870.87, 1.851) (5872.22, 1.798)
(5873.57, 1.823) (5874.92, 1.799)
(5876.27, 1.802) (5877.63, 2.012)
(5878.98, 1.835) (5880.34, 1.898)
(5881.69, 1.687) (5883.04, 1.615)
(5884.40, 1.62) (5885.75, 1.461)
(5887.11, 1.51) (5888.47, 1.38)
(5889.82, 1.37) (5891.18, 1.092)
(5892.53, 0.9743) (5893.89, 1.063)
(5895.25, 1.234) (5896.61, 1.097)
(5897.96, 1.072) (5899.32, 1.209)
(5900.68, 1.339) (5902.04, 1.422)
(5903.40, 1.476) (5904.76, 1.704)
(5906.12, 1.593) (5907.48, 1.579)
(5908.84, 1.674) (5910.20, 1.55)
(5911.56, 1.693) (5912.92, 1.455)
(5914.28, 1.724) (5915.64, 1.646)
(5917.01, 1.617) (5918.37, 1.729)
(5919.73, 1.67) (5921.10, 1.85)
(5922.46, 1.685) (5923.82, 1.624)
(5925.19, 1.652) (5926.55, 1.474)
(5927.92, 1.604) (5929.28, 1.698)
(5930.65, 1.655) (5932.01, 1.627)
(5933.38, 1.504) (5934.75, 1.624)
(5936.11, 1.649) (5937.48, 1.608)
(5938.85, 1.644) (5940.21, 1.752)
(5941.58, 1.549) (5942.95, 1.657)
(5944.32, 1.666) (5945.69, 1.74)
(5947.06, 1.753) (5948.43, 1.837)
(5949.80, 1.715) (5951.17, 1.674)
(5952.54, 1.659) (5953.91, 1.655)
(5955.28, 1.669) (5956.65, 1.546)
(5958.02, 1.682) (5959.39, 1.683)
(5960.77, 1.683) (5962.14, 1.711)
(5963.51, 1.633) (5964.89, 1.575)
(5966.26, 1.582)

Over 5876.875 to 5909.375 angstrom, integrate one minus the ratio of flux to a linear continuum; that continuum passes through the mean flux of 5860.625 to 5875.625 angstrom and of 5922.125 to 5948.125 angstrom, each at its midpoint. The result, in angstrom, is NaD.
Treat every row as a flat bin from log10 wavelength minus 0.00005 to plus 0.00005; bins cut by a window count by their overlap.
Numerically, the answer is 5.7 angstrom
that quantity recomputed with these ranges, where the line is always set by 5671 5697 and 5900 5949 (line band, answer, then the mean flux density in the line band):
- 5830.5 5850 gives -1.1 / 1.71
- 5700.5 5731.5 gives 0.3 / 1.6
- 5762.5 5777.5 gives 0.7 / 1.55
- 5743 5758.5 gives -0.4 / 1.66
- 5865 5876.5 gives -1.5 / 1.84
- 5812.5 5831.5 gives -1.0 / 1.71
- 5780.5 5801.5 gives -0.1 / 1.63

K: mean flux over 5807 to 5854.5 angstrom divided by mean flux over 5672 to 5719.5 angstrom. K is 1.0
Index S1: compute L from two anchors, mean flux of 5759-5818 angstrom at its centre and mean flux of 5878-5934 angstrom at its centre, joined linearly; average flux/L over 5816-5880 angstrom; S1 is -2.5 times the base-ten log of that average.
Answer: -0.111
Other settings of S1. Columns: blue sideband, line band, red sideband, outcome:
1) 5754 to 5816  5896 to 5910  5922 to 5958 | 0.159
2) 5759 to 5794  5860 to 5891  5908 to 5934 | -0.074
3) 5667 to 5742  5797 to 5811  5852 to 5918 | -0.068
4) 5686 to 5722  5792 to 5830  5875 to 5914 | -0.101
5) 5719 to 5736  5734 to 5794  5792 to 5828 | 0.033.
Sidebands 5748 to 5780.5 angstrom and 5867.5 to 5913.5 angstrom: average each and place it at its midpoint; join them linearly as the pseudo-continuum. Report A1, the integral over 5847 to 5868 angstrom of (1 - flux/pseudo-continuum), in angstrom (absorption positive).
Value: -1.7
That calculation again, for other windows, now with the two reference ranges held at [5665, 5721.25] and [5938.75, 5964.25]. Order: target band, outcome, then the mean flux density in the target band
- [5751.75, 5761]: -1.0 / 1.79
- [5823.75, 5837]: -0.7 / 1.72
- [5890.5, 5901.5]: 3.4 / 1.14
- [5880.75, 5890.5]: 0.7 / 1.53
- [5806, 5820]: -0.2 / 1.65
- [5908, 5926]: 0.1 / 1.66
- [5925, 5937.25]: 0.5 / 1.61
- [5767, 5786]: 0.9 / 1.54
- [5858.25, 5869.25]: -1.1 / 1.81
